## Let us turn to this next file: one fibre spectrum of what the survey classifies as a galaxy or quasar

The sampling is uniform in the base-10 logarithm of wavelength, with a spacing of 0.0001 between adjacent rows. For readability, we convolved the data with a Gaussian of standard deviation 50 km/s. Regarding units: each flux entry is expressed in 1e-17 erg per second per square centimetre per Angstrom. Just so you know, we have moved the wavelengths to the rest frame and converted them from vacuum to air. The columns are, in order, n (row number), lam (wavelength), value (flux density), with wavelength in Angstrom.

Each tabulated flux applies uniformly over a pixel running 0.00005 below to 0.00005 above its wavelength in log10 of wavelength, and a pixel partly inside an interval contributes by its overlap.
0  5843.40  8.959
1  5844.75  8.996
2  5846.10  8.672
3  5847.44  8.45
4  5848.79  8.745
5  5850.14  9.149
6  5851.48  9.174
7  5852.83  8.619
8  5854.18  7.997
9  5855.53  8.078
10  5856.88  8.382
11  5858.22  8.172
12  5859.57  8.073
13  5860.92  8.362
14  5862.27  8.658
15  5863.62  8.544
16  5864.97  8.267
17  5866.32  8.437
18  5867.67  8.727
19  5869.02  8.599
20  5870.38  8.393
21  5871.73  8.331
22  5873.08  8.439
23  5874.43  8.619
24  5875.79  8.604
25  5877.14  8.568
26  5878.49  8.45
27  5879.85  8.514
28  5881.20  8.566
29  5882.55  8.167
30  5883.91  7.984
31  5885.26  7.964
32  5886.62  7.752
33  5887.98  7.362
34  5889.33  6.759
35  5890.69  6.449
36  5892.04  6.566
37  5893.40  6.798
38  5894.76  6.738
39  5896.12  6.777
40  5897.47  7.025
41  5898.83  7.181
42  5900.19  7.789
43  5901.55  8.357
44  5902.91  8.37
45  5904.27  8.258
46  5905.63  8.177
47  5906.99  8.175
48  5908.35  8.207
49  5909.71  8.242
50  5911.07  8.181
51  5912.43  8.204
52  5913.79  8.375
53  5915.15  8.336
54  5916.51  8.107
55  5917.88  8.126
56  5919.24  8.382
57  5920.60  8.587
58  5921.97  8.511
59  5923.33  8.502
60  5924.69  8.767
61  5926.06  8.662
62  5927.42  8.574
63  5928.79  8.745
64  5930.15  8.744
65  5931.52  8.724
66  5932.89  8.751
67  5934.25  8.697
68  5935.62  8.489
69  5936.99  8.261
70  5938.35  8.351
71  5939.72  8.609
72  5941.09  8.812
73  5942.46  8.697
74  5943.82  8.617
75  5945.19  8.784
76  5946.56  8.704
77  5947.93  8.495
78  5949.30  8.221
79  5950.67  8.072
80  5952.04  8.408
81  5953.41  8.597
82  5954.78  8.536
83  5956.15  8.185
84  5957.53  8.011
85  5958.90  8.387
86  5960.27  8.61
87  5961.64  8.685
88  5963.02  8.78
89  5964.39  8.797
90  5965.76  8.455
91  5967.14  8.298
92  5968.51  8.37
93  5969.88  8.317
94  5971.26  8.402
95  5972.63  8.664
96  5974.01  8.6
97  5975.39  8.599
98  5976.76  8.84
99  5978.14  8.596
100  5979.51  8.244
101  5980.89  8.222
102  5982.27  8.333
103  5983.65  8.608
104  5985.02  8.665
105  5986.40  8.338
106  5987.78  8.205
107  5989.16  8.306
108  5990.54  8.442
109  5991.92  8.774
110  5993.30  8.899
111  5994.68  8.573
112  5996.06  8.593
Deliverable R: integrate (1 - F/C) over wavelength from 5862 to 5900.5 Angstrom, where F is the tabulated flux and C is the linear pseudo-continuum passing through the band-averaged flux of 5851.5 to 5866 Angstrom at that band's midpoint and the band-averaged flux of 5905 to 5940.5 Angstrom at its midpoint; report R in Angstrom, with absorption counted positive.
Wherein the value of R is 2.28 Angstrom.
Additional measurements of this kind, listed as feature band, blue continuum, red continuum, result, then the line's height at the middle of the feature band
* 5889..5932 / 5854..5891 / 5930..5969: 1.93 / 8.36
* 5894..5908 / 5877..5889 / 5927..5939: 0.98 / 8.27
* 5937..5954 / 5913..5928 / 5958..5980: -0.05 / 8.5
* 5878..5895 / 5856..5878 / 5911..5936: 1.83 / 8.47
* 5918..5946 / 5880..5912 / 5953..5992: -1.95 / 8.04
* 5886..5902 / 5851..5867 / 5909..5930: 2.48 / 8.41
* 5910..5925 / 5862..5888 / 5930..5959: 0.16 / 8.45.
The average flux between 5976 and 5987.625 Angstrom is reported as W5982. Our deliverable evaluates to 8.47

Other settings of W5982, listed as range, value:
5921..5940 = 8.6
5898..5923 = 8.19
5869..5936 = 8.11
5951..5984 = 8.47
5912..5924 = 8.35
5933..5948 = 8.61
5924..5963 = 8.55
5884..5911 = 7.55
